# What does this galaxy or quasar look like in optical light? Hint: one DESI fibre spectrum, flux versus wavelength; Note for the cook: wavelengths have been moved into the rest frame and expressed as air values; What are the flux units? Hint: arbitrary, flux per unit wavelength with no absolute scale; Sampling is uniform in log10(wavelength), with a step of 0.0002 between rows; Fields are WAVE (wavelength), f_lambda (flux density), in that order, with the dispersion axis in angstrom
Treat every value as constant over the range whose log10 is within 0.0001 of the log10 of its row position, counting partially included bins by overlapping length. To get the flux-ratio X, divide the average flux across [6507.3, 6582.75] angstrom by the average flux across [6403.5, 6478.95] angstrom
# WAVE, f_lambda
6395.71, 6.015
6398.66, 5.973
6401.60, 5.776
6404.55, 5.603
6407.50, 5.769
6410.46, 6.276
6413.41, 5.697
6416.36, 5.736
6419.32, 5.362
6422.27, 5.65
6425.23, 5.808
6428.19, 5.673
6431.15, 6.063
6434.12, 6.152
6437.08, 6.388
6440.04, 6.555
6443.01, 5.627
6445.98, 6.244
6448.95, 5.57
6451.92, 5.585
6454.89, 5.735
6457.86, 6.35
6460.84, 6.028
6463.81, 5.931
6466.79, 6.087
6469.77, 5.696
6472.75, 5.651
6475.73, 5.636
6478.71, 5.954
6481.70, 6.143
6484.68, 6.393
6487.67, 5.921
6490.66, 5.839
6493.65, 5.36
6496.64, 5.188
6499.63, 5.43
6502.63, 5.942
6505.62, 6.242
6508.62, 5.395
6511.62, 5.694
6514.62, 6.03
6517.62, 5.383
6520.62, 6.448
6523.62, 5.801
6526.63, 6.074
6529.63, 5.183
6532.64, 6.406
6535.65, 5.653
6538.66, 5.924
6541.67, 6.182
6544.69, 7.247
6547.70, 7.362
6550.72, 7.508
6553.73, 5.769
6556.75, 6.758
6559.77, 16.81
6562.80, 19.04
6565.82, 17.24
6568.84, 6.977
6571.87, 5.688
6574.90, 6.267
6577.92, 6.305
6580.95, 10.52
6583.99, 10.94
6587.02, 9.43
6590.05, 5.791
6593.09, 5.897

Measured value 1.3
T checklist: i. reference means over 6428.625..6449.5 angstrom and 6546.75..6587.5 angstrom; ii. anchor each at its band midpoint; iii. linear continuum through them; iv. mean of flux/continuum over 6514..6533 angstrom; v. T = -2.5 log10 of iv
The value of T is 0.41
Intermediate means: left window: 6.09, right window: 9.8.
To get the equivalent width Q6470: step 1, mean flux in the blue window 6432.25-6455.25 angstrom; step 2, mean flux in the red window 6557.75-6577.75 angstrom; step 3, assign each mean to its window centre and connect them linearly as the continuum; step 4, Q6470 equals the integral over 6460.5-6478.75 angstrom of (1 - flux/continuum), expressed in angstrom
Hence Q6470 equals 3.3 angstrom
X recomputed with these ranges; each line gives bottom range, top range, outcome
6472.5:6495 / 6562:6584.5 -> 1.71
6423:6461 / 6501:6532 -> 0.98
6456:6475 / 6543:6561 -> 1.42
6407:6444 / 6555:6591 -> 1.72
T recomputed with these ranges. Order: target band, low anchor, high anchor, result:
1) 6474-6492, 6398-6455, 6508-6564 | 0.11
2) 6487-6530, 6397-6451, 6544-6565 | 0.46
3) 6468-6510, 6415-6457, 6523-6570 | 0.23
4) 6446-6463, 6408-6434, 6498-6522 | -0.02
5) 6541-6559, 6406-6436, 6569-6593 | 0.01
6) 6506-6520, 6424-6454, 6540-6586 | 0.36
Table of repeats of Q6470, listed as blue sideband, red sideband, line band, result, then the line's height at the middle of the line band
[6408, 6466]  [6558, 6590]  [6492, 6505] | 4.06 angstrom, 8.04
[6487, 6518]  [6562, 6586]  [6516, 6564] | 3.02 angstrom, 7.99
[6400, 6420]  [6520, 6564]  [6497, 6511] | 2.97 angstrom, 7.24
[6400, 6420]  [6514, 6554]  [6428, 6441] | -0.76 angstrom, 5.86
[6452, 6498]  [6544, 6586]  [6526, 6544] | 5.21 angstrom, 8.38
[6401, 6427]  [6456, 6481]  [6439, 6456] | -0.06 angstrom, 5.85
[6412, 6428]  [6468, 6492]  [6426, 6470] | -1.63 angstrom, 5.77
